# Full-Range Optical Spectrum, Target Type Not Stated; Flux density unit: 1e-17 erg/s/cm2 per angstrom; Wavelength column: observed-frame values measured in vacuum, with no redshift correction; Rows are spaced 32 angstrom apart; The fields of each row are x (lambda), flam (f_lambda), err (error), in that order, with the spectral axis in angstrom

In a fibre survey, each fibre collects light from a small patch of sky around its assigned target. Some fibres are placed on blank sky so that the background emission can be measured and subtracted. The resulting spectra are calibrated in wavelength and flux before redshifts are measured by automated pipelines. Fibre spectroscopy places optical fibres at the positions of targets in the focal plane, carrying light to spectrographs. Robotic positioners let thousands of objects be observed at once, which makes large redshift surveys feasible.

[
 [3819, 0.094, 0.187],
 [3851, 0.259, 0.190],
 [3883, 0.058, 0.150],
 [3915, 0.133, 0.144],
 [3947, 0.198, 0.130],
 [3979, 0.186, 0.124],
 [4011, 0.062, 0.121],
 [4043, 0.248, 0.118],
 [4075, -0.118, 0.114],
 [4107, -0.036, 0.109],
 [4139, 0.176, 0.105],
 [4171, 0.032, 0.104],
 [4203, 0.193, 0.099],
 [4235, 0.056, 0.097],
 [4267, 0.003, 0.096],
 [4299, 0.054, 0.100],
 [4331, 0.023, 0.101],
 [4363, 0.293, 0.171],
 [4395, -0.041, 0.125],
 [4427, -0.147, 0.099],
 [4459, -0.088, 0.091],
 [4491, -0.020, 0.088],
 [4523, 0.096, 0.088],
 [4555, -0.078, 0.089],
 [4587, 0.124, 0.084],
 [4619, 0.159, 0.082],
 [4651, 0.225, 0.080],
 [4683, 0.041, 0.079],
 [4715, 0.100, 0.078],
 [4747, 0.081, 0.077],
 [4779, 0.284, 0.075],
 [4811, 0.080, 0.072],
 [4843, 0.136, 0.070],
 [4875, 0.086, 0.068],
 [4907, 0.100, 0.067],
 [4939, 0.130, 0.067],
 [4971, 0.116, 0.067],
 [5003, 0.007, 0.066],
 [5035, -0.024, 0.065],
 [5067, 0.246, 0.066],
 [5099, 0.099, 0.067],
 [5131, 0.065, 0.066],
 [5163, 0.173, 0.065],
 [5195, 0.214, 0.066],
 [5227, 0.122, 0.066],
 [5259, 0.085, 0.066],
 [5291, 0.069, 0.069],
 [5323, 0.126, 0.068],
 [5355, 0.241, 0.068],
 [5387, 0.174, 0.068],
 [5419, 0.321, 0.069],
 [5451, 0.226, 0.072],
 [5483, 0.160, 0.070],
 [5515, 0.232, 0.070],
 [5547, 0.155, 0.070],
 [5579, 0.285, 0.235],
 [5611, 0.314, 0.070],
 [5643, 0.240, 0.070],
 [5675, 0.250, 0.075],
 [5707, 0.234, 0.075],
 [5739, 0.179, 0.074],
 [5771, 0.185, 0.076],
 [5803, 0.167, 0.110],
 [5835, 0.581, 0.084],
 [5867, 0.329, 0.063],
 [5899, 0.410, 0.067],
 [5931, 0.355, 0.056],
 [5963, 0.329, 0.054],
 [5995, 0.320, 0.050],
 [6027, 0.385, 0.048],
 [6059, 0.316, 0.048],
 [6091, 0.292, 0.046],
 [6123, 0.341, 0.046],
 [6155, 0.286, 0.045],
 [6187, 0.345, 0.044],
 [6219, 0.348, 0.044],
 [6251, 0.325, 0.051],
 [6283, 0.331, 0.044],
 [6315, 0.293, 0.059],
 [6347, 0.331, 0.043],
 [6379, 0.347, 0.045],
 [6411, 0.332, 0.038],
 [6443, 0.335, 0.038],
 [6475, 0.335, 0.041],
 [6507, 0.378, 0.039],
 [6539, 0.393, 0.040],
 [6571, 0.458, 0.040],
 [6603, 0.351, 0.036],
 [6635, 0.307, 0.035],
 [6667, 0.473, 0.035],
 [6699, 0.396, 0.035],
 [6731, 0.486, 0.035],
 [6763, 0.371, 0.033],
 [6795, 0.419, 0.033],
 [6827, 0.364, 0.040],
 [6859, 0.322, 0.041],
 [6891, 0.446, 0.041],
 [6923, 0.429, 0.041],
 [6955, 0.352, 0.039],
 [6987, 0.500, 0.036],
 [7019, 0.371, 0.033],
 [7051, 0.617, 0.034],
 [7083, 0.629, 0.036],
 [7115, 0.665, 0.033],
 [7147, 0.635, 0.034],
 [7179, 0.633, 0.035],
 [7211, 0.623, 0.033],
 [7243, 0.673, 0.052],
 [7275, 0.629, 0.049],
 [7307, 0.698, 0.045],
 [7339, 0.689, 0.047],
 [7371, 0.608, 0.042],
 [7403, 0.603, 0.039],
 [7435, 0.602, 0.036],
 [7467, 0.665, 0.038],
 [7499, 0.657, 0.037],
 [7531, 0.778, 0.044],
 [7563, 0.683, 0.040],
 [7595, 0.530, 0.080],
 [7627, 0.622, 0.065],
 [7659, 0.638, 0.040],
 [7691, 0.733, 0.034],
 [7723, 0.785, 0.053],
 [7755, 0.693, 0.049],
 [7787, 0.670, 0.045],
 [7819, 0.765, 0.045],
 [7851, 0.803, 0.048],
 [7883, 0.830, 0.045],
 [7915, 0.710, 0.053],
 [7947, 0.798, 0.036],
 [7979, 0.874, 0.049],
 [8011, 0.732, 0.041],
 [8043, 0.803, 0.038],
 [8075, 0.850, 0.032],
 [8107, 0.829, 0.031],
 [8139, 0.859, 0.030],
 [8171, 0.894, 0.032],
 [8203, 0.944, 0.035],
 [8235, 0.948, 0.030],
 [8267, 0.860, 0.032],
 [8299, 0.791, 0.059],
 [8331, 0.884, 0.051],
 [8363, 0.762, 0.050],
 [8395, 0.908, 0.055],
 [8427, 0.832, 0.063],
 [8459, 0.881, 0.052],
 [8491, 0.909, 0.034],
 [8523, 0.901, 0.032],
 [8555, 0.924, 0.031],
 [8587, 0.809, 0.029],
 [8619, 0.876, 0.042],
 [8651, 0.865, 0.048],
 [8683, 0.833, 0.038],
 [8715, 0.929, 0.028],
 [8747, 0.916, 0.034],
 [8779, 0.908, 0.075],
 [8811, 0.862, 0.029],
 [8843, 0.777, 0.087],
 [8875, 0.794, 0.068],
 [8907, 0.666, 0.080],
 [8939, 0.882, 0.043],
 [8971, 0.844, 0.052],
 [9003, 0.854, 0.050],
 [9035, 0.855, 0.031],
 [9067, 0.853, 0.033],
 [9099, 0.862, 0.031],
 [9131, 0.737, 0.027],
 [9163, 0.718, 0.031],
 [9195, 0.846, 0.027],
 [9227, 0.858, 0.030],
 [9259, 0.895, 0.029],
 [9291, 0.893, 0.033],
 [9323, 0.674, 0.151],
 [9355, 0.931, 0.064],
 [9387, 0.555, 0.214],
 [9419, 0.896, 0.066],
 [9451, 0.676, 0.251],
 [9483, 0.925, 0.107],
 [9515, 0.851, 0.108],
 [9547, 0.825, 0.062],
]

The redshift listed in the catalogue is 0.766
